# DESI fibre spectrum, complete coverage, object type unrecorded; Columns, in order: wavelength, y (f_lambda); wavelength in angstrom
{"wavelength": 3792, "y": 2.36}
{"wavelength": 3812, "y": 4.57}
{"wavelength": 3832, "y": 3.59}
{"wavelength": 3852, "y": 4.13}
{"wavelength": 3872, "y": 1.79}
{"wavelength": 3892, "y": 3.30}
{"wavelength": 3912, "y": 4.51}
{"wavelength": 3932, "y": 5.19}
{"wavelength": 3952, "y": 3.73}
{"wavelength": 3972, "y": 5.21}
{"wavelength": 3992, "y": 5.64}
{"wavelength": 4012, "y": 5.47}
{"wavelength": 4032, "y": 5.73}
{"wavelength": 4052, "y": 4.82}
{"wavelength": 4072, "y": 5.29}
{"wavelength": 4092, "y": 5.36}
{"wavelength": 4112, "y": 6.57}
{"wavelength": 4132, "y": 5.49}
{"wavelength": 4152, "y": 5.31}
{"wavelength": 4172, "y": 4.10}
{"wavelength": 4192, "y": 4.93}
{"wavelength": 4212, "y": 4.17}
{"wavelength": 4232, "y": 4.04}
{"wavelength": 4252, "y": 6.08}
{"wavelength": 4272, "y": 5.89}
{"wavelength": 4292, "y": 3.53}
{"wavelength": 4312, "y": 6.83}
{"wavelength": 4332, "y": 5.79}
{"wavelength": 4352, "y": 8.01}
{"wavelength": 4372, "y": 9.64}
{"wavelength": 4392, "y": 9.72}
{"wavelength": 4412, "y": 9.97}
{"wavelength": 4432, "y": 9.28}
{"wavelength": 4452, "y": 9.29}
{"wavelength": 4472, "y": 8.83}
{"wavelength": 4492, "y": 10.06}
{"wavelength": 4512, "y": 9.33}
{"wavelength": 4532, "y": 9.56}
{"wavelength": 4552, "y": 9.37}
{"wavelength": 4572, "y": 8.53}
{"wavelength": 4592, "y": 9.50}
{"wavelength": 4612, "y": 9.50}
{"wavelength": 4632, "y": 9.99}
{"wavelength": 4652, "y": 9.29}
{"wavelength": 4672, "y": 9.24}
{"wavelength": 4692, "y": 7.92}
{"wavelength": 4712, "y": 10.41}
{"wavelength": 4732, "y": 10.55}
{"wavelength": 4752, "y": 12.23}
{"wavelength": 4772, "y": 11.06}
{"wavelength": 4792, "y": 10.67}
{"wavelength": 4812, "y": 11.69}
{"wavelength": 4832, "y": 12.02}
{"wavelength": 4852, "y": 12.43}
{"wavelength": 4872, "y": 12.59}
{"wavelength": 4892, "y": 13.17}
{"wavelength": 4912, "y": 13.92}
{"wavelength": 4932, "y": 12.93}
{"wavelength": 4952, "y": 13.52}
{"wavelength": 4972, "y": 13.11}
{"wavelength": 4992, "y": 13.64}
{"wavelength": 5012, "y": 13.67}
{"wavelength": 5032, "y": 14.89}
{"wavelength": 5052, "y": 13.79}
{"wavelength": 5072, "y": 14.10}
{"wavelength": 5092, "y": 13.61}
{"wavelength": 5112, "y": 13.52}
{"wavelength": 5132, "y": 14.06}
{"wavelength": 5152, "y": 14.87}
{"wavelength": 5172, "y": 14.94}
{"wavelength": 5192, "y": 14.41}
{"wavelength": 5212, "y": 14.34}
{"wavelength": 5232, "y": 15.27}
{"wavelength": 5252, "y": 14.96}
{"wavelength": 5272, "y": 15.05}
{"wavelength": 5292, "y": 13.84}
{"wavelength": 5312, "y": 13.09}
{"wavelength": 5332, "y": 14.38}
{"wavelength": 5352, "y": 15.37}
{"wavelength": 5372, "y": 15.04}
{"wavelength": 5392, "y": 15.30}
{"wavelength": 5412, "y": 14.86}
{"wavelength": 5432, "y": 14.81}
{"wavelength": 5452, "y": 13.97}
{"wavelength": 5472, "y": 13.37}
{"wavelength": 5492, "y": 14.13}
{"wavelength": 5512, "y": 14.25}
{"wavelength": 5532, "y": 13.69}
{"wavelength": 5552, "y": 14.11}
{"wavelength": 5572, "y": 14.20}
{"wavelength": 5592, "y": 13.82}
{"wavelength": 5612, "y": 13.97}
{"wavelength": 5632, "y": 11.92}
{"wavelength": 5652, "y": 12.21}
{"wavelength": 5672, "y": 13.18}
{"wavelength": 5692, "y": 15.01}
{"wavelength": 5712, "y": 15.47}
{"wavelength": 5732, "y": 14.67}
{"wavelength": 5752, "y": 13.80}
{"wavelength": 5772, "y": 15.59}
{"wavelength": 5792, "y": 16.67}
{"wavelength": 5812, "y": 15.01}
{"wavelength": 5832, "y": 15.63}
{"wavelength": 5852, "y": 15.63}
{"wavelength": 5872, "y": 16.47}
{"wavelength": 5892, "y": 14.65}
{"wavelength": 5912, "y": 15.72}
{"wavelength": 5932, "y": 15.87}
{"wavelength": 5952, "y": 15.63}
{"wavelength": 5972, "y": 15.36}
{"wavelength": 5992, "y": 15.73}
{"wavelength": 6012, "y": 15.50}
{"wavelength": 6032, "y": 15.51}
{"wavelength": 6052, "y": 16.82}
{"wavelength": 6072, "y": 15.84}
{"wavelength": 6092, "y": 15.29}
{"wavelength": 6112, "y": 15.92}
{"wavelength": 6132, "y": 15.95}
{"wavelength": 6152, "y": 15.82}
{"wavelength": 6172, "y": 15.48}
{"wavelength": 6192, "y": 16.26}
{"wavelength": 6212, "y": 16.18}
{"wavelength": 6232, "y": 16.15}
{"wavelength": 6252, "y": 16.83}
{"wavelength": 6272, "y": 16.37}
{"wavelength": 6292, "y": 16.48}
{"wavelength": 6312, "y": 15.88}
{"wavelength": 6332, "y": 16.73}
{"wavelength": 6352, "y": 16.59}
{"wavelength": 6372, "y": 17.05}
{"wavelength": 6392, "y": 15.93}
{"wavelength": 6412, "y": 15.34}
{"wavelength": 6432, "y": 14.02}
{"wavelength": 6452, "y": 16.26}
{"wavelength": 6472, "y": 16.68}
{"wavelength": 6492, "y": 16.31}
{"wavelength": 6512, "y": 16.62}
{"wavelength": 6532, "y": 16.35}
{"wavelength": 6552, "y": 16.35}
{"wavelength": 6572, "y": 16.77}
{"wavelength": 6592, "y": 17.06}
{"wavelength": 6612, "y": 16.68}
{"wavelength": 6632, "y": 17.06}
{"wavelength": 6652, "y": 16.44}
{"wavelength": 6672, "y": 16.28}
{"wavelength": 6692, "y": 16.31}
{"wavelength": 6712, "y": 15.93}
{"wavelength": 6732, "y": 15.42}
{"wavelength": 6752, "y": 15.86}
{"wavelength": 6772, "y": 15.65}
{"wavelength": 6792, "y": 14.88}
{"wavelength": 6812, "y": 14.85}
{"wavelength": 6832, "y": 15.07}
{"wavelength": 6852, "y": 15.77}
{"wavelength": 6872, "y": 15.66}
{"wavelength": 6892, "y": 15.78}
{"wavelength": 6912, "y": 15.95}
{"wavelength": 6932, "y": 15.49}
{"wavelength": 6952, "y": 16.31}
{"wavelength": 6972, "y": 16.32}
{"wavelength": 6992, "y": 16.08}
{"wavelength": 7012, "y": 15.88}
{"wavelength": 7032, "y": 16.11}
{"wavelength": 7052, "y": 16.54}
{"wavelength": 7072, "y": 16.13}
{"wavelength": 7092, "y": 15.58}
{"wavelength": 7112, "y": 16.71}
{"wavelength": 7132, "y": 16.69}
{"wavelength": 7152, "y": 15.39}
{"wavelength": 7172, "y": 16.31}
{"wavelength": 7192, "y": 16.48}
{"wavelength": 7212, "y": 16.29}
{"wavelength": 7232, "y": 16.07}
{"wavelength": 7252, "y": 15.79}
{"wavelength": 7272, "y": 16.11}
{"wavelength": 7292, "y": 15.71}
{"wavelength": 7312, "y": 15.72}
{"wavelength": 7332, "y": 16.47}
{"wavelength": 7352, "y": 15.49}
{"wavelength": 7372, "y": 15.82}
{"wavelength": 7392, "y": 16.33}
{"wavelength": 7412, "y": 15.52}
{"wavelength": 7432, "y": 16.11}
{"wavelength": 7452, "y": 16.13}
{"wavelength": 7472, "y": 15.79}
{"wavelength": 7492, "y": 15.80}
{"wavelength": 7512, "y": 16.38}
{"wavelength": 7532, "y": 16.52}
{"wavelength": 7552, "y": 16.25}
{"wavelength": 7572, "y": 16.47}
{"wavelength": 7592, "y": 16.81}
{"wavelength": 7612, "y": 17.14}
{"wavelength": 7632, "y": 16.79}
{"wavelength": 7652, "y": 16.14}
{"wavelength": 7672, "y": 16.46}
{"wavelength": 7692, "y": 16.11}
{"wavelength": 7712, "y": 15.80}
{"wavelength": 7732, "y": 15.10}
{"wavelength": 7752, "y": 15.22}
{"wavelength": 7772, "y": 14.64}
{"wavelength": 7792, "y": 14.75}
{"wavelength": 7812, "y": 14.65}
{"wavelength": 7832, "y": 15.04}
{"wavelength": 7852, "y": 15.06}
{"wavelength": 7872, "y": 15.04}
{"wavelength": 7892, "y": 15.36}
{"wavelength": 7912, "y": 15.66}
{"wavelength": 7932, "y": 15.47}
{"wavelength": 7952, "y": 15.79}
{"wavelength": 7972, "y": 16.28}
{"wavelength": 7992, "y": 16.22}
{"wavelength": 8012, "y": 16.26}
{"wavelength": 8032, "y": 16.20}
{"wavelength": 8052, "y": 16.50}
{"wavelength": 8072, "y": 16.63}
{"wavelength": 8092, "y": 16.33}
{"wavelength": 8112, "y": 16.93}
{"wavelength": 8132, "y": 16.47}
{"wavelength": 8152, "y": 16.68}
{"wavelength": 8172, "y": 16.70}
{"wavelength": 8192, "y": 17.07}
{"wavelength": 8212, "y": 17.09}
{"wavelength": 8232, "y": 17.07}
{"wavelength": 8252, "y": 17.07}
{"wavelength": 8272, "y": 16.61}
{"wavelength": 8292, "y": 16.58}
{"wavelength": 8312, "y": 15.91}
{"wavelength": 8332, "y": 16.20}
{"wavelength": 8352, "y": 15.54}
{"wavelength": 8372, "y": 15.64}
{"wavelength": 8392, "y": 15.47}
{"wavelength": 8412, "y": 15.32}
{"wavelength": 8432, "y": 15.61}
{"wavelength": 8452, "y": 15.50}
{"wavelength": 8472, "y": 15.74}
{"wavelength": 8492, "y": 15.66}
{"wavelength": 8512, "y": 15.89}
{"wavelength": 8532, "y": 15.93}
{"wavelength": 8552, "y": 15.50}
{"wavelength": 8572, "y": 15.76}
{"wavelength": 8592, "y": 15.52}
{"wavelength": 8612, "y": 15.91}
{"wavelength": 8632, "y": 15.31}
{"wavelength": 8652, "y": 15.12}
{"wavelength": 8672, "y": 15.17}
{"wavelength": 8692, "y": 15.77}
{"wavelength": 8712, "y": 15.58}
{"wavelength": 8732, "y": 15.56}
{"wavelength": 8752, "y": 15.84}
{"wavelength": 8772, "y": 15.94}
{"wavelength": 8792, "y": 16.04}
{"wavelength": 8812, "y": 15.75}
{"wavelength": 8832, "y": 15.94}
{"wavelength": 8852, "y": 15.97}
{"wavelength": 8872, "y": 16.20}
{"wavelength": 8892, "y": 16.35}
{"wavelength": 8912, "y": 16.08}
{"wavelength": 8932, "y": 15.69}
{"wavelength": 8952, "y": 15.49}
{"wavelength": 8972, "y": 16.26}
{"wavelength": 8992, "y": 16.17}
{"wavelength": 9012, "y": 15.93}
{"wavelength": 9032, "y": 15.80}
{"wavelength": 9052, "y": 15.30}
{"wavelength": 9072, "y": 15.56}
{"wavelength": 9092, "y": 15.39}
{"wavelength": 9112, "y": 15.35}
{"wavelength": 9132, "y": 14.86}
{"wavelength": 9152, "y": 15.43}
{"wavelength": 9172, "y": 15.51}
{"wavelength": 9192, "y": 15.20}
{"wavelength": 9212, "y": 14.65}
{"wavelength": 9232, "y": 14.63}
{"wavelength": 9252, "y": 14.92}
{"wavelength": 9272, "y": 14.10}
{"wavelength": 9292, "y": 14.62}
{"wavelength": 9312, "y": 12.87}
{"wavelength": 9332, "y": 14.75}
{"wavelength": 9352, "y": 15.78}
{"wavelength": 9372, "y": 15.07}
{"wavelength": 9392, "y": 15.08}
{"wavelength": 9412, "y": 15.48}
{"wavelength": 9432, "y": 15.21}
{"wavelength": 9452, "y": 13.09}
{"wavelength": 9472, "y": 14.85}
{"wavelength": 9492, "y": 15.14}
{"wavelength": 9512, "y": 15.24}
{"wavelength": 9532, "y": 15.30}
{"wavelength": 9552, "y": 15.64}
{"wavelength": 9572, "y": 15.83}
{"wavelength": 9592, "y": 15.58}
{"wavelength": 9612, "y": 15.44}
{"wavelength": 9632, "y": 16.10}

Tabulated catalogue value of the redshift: 0.09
